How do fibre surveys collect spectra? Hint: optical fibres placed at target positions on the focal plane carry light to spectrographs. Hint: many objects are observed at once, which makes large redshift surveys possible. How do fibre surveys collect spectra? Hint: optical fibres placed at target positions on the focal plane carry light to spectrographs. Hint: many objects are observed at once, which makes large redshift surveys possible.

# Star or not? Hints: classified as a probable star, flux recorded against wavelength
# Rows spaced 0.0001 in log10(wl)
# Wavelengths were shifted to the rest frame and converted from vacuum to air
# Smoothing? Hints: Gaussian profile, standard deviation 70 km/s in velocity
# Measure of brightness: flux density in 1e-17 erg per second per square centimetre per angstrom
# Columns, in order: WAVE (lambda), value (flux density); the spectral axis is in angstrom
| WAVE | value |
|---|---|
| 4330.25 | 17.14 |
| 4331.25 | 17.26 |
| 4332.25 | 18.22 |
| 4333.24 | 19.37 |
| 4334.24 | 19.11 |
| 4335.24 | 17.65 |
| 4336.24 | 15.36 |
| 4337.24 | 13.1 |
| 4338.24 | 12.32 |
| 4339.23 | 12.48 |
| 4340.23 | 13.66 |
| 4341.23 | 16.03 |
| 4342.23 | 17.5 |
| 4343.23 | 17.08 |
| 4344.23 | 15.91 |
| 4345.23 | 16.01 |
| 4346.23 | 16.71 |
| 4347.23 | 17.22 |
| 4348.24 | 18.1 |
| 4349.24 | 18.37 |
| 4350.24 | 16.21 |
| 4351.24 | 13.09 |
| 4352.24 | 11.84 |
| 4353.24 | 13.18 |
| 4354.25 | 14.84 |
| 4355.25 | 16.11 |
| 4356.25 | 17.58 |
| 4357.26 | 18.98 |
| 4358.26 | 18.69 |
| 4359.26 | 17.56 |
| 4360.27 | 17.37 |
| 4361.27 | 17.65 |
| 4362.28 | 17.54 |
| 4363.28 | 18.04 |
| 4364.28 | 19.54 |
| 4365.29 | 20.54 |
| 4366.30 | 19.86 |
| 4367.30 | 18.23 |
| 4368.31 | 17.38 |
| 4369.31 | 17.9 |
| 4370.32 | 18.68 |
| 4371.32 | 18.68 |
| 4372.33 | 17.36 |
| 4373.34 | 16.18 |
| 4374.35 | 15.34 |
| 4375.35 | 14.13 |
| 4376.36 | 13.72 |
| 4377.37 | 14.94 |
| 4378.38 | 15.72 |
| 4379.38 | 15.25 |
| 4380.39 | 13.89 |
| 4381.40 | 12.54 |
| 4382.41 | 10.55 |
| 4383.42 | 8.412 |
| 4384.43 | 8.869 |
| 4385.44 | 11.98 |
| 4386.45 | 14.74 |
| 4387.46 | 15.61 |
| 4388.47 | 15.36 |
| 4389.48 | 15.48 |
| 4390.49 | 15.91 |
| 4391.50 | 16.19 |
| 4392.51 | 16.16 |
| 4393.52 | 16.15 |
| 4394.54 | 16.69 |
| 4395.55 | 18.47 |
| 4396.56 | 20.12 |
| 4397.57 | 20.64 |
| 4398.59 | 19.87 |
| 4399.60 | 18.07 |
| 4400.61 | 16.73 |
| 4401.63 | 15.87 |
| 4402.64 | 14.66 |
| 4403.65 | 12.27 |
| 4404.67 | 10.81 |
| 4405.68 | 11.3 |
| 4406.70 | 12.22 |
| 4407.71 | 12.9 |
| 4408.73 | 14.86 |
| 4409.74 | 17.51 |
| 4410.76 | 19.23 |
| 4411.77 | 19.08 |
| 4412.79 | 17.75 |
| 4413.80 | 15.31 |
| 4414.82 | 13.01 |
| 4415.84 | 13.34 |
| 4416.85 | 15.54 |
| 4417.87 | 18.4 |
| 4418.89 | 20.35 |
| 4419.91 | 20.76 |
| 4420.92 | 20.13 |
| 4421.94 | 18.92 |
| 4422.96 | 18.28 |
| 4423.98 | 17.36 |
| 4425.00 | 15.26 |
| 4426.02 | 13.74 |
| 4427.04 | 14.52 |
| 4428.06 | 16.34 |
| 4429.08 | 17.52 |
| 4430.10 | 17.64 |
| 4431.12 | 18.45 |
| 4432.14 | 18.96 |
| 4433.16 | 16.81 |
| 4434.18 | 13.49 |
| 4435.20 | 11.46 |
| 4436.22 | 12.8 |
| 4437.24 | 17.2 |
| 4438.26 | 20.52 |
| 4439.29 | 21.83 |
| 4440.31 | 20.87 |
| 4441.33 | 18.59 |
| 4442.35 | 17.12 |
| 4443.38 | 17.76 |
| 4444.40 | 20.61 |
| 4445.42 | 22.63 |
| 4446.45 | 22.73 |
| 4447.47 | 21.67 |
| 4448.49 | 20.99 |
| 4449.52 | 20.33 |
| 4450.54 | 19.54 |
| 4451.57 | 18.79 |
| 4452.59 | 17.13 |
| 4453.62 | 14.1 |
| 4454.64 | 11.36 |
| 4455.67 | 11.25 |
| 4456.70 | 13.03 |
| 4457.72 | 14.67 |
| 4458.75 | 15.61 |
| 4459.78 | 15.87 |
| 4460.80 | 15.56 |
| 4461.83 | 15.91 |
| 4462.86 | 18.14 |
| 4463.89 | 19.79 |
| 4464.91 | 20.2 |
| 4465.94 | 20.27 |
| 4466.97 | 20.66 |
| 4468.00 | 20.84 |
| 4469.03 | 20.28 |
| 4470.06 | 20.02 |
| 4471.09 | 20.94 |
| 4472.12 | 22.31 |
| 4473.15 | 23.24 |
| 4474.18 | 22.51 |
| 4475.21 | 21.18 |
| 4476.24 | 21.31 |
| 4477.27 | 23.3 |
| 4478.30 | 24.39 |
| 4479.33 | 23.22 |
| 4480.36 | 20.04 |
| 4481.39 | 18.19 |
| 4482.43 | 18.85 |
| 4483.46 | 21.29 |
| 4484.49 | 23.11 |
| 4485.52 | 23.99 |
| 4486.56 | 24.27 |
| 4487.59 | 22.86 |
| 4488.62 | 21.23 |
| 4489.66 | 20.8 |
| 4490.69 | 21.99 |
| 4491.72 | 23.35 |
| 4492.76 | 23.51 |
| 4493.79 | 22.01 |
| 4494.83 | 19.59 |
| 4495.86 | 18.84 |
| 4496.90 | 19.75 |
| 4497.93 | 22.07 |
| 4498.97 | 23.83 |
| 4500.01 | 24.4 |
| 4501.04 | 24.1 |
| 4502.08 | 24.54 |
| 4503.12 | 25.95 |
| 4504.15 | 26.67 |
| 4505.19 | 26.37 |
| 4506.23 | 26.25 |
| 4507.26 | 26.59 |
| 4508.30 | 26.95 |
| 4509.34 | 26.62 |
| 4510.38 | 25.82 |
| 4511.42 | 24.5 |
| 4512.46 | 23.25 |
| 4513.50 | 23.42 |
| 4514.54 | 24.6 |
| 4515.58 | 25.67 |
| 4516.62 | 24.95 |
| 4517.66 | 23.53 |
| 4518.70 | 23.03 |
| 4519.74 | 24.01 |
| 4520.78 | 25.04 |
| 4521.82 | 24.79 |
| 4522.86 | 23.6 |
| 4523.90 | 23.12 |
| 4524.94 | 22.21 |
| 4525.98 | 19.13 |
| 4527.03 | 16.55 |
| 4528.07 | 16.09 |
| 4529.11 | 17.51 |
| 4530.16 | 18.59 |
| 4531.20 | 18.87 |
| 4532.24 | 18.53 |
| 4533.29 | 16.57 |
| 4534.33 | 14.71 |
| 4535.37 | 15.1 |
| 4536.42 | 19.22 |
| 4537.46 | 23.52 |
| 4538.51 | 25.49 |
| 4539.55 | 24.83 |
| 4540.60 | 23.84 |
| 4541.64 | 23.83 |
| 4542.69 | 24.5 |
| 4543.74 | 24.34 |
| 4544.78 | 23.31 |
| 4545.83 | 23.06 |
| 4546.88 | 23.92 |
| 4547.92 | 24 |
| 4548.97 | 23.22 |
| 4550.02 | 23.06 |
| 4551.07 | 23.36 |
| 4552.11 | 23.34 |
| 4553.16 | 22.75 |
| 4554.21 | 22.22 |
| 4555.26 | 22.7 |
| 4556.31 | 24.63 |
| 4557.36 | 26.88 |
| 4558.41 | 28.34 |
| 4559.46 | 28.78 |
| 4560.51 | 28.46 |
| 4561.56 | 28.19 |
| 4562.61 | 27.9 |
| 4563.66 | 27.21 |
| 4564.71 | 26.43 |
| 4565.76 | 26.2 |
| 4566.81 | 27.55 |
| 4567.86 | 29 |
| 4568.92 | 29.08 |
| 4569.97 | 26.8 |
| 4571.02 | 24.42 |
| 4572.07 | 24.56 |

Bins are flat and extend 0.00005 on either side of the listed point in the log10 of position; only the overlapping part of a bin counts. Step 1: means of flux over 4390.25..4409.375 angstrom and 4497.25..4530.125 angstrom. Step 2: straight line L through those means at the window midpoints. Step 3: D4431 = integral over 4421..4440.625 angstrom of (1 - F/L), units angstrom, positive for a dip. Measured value 1.0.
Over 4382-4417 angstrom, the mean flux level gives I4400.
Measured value 15.2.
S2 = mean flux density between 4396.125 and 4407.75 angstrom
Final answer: 15.5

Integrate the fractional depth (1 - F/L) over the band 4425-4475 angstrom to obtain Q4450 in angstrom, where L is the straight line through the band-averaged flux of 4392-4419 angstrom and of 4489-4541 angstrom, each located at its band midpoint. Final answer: 1.8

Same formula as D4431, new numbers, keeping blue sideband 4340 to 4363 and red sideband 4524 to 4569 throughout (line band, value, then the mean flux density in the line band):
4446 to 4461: 2.32 angstrom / 16.8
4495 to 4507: -1.25 angstrom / 23.8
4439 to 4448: -0.36 angstrom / 20.4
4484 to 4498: -0.48 angstrom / 22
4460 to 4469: 0.64 angstrom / 18.9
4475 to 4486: -0.45 angstrom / 21.7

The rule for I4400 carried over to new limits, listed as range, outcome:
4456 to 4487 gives 20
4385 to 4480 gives 17.6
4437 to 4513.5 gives 21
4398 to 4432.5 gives 16.4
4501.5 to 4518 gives 25.4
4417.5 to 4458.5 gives 17.6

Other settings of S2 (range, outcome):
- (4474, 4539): 22.3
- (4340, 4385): 16.1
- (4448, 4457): 16.3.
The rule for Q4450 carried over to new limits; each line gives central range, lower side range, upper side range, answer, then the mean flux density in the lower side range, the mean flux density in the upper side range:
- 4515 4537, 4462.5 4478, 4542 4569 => 3.1 angstrom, 21.1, 25.4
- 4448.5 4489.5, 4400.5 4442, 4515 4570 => -0.6 angstrom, 16.4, 23.4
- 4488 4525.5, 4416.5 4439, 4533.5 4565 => -3.9 angstrom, 17.1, 24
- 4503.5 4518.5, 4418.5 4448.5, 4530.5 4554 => -3.2 angstrom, 18.1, 22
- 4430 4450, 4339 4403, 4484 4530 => 1.1 angstrom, 16.2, 23.2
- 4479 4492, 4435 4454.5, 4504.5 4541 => -0.7 angstrom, 18.8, 22.4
